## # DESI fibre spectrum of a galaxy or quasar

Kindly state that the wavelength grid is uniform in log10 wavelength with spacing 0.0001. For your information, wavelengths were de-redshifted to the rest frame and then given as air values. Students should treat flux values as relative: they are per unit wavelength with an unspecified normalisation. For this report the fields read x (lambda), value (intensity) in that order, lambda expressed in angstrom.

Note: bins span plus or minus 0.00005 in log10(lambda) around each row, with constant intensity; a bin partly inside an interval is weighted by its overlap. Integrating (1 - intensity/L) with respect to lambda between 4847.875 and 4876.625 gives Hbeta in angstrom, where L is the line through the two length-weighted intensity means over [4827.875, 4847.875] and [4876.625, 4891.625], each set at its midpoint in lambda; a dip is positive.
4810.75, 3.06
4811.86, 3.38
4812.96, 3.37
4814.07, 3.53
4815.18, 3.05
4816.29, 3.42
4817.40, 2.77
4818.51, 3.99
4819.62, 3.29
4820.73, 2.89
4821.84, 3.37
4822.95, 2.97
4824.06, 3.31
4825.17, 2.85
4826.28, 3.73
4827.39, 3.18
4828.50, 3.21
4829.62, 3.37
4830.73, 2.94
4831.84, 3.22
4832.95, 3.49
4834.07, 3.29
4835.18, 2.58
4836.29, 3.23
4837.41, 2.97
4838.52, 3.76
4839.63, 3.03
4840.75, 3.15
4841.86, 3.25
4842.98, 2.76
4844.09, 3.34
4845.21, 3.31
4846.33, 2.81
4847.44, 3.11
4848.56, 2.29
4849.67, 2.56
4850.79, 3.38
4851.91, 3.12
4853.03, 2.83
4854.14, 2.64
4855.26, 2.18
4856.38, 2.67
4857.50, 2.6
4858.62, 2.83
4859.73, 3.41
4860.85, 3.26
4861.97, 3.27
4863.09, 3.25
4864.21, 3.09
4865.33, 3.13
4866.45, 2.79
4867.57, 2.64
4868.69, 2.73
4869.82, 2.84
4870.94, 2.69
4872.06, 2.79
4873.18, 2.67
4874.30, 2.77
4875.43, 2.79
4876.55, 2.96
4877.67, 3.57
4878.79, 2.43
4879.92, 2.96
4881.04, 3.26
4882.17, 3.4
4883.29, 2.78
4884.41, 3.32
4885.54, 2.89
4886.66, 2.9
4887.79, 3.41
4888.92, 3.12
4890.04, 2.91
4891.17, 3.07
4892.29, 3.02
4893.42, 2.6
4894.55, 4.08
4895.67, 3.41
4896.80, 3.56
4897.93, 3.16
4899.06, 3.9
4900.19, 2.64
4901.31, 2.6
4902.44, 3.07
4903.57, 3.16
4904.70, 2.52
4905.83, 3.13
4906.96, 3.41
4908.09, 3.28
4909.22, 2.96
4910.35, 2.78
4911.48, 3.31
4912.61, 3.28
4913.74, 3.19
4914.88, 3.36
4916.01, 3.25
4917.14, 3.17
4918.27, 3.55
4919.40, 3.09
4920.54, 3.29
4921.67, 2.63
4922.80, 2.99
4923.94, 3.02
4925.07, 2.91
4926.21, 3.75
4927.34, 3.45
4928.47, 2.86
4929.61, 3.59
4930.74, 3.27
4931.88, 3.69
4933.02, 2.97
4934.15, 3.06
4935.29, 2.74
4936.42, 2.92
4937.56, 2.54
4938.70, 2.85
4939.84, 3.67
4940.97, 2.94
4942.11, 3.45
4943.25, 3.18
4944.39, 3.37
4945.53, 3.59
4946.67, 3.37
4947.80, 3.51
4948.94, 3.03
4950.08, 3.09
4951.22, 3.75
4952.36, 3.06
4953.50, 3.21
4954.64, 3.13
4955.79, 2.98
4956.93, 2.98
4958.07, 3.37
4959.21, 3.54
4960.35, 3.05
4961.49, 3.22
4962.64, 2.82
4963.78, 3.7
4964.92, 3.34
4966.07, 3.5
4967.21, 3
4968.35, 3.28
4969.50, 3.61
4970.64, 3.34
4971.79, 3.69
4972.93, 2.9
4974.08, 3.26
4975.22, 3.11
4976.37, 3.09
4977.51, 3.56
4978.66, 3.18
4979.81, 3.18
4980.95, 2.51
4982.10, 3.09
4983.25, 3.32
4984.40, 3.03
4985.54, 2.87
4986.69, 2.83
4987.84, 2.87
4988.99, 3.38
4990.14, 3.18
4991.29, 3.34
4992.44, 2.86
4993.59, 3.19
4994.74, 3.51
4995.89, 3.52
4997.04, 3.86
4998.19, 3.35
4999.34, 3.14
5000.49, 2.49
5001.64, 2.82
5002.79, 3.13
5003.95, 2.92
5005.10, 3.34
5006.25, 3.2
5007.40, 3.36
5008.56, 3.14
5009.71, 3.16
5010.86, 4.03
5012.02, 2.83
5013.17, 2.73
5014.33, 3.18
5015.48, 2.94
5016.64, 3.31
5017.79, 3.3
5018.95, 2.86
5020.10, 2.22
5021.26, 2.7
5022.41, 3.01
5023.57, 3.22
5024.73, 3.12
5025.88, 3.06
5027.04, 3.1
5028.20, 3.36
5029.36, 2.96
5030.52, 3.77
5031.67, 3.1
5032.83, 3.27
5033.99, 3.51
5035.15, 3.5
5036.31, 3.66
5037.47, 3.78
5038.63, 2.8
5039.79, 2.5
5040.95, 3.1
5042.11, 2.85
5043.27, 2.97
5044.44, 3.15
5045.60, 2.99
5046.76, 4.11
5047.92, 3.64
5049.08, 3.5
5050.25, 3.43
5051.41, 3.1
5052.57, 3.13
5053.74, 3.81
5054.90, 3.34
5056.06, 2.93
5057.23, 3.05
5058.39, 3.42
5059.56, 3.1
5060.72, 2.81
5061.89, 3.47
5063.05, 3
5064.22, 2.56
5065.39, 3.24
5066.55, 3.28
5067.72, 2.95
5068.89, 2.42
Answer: 2.4 angstrom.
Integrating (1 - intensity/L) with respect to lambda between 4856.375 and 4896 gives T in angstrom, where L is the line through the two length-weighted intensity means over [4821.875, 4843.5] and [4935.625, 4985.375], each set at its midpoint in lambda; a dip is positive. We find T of 2.2 angstrom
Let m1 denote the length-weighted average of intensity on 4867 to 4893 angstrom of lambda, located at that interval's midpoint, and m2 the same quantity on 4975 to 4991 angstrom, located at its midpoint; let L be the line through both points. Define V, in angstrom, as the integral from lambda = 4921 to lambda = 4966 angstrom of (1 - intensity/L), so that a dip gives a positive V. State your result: -2.4 angstrom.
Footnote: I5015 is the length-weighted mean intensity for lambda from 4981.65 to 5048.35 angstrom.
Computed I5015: 3.16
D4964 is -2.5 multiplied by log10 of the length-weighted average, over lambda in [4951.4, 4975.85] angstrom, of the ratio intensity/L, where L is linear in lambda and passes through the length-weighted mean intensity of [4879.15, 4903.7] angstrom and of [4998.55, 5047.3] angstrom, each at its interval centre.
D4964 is -0.04 mag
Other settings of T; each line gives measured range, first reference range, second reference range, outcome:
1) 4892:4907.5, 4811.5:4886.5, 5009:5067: -0.38 angstrom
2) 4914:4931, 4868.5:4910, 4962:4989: -0.61 angstrom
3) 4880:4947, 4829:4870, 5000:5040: -2.39 angstrom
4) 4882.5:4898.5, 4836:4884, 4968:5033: -0.86 angstrom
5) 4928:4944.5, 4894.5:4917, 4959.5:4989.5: 0.25 angstrom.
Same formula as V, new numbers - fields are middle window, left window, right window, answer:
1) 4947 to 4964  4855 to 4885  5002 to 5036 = -0.9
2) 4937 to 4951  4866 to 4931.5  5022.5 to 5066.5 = -0.4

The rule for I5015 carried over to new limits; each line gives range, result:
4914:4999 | 3.21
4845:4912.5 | 3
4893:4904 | 3.23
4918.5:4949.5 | 3.18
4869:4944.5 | 3.1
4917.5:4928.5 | 3.17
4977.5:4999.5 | 3.18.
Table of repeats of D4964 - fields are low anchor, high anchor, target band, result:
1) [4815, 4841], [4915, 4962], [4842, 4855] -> 0.10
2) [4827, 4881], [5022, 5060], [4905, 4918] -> -0.04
